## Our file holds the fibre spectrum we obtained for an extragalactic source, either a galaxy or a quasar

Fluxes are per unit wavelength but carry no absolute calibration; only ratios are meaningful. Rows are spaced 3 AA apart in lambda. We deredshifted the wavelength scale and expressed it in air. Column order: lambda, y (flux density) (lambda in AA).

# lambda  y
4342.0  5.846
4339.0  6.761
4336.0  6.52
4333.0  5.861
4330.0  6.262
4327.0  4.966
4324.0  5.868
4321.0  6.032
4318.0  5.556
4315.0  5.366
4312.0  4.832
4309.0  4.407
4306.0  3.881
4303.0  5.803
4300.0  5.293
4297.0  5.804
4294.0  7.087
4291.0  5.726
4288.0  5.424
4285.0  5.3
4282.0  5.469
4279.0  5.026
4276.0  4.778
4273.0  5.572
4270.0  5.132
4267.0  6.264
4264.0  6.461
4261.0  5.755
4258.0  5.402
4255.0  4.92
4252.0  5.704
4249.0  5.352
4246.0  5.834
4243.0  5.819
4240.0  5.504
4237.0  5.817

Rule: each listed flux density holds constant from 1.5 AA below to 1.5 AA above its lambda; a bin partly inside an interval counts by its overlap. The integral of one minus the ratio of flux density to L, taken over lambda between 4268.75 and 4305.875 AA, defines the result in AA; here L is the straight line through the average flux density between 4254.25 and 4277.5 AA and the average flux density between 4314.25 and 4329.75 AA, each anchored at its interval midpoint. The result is 0.7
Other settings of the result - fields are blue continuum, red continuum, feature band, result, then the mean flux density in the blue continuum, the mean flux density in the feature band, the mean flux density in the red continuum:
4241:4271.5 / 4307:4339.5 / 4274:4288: 1.1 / 5.66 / 5.19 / 5.61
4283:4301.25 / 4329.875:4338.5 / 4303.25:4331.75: 3.8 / 5.77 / 5.27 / 6.27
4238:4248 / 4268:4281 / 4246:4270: -1.0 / 5.71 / 5.67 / 5.18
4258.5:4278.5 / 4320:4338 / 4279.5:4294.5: 0.1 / 5.62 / 5.66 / 5.94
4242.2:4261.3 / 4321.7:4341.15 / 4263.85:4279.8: 0.5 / 5.52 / 5.48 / 6.03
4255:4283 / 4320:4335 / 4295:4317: 2.3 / 5.51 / 5.11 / 5.81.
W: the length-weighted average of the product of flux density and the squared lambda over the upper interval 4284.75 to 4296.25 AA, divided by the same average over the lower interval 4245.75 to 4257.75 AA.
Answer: 1.1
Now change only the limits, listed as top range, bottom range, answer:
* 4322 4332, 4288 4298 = 0.95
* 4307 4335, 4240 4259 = 1.02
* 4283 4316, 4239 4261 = 0.99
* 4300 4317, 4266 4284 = 0.93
